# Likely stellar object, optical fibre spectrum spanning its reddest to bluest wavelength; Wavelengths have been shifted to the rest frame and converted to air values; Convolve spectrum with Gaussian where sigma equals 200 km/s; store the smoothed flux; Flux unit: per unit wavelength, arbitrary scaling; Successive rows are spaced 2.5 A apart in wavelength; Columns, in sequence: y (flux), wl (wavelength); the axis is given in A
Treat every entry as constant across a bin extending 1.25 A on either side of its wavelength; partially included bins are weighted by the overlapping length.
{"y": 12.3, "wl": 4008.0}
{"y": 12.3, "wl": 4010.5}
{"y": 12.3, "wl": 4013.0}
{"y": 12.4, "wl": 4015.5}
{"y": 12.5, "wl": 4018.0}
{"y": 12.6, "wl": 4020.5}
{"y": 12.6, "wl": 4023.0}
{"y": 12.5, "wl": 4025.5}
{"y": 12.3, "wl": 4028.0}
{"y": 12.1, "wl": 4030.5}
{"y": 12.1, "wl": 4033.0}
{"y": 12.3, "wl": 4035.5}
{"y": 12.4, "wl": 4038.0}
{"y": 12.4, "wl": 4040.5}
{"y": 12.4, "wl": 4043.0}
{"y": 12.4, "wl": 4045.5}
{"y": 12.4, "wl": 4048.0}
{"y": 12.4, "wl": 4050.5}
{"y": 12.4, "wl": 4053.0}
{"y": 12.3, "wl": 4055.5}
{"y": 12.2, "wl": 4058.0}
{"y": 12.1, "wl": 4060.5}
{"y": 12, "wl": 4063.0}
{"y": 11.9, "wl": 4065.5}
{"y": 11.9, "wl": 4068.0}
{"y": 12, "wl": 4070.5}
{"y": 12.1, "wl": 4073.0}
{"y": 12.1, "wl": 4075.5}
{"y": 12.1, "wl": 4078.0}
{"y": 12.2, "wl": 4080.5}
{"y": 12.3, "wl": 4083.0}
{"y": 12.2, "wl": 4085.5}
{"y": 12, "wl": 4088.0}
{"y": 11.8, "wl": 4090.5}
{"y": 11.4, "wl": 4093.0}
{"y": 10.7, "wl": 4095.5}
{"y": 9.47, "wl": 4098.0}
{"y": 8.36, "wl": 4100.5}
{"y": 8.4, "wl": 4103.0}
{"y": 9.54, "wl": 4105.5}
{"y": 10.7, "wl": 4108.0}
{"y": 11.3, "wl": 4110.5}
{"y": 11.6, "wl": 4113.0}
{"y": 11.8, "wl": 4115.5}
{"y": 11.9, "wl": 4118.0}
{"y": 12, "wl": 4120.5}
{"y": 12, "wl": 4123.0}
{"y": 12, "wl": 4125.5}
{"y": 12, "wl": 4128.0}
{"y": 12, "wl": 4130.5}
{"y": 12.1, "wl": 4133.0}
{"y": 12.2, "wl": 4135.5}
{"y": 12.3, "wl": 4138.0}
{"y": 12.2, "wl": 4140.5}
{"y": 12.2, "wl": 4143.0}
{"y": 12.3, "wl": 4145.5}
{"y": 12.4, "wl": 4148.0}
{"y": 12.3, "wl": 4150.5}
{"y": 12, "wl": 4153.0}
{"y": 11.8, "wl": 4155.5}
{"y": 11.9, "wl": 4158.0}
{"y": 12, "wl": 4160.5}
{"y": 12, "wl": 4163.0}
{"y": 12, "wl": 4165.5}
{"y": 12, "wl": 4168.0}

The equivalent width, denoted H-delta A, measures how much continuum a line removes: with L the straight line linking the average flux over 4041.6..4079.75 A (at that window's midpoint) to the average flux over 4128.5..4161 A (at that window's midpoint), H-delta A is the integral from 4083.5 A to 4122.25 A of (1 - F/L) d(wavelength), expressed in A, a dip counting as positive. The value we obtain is 3.9 A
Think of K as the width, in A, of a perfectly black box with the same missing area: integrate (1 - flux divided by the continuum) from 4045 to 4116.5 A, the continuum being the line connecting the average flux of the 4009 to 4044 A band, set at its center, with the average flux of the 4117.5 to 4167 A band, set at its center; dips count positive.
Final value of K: 4.3 A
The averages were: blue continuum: 12.4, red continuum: 12.1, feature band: 11.5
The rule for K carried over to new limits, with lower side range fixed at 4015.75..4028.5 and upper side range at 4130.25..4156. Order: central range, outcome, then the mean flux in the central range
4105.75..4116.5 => 1.0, 11.2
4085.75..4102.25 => 2.2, 10.7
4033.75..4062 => 0.2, 12.3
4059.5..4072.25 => 0.4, 12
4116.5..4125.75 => 0.2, 12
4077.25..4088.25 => 0.1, 12.2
